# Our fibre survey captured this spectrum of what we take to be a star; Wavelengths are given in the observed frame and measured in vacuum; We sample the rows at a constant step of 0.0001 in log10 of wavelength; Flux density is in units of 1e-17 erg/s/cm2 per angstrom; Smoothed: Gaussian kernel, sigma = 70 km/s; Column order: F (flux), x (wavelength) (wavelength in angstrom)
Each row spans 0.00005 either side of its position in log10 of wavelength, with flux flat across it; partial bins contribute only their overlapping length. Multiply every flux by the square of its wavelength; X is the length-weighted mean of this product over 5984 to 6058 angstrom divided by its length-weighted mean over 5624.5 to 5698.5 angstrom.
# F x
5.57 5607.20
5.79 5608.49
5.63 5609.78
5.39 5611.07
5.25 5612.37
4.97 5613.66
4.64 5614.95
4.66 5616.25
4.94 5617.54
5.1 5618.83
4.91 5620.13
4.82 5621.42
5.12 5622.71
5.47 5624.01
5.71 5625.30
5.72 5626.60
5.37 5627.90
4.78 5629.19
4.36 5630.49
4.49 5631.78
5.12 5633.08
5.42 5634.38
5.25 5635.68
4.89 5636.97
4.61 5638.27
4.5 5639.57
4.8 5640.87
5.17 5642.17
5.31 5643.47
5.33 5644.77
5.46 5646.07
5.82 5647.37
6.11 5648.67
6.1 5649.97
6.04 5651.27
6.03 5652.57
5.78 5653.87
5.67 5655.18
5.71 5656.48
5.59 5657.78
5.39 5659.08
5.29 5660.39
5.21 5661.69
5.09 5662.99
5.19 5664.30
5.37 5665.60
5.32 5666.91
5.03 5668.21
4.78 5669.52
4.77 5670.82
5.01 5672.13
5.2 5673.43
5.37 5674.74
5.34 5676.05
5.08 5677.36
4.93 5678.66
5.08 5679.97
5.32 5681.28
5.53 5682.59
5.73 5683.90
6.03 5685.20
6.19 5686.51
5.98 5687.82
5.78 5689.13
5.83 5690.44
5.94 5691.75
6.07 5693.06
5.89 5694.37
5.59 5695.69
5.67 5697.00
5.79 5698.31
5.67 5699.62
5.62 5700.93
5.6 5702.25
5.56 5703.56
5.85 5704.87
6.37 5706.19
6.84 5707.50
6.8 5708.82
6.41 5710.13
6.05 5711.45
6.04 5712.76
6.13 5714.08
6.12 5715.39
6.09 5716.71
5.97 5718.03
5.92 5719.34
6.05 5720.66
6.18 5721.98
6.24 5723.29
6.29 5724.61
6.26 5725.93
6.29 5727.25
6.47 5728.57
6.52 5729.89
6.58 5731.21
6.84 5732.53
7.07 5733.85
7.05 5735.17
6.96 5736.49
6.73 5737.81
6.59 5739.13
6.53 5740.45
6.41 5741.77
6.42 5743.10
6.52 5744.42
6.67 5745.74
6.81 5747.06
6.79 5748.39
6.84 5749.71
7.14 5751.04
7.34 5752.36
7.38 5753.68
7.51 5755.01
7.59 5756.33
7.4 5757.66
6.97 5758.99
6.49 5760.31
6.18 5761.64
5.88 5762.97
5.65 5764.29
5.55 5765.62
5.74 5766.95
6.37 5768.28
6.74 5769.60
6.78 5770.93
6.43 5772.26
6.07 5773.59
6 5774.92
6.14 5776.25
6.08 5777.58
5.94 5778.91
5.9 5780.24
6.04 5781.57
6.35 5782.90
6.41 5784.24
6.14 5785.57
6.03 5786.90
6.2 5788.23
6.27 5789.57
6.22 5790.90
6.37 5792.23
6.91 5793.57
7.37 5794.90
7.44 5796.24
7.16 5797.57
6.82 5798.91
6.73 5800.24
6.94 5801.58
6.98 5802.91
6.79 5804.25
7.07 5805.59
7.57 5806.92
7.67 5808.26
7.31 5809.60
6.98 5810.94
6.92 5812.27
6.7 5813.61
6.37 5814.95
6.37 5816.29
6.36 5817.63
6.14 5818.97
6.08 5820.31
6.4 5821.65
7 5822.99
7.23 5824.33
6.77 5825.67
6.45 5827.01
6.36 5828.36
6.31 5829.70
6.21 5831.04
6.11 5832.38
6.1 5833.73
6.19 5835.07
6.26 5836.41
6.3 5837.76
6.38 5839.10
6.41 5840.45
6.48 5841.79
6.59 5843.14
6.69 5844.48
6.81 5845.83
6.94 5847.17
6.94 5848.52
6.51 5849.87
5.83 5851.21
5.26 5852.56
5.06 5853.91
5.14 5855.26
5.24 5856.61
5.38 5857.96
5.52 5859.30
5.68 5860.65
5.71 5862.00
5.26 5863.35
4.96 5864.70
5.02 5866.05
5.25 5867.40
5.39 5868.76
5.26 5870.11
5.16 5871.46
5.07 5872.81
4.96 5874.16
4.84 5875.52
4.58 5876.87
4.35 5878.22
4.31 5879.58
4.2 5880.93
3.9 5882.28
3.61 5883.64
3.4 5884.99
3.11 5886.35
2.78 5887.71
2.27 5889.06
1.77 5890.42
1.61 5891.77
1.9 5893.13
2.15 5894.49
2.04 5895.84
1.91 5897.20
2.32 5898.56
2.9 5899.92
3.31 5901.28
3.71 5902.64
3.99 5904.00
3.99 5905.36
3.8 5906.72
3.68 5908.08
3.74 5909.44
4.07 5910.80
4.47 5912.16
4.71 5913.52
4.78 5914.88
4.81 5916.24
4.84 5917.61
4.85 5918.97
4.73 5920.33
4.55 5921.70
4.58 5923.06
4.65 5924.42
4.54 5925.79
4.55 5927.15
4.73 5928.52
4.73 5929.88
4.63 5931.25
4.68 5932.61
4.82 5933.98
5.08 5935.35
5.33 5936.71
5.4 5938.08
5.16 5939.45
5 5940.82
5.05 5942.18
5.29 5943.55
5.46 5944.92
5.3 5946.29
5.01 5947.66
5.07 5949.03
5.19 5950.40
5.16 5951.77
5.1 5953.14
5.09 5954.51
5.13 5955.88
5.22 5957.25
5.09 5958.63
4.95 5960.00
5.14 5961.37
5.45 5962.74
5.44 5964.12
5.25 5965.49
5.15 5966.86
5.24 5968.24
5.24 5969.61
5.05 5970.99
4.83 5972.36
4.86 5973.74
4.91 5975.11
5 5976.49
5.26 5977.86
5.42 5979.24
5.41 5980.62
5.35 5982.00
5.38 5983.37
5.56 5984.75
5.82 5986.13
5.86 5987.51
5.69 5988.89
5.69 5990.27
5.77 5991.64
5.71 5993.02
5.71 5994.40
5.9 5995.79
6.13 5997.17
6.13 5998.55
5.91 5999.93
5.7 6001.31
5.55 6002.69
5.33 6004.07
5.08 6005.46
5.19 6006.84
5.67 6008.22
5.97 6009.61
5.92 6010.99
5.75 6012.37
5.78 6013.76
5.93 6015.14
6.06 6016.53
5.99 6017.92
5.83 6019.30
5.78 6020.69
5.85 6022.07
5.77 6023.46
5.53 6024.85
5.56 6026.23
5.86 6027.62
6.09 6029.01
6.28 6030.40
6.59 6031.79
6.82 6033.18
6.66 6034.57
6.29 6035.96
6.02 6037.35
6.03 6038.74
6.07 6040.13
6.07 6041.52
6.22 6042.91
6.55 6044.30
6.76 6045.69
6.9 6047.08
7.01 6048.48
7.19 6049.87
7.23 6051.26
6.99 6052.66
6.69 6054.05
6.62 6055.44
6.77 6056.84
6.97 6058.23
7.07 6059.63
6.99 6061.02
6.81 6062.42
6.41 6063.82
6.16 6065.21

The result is 1.27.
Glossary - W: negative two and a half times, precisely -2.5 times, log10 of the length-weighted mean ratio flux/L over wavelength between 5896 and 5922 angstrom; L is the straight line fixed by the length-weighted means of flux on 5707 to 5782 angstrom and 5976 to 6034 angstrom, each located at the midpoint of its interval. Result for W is 0.47 mag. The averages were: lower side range 6.47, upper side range 5.76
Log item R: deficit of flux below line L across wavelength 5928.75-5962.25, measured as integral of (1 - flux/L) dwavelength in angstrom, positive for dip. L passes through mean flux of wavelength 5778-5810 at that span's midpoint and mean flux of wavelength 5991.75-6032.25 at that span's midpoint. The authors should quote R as 5.5 angstrom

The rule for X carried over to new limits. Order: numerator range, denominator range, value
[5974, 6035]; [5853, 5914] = 1.49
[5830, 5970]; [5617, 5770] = 0.88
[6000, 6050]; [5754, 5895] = 1.10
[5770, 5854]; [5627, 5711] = 1.25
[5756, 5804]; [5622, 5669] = 1.27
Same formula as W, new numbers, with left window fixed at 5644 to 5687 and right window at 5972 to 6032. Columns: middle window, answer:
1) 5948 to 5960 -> 0.10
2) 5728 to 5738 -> -0.23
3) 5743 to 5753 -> -0.24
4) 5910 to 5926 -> 0.21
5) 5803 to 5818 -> -0.24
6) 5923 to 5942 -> 0.16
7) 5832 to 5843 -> -0.13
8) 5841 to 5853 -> -0.16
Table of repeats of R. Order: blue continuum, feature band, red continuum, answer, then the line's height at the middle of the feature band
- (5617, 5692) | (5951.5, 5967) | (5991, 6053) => 2.0 angstrom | 5.94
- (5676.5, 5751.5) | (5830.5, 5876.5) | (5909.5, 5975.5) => -2.9 angstrom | 5.43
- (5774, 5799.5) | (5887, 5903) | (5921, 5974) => 9.1 angstrom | 5.48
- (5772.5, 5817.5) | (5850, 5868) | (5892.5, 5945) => 0.0 angstrom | 5.37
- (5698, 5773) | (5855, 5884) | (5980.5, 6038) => 5.6 angstrom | 6.15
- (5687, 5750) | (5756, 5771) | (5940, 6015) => -0.7 angstrom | 6.11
